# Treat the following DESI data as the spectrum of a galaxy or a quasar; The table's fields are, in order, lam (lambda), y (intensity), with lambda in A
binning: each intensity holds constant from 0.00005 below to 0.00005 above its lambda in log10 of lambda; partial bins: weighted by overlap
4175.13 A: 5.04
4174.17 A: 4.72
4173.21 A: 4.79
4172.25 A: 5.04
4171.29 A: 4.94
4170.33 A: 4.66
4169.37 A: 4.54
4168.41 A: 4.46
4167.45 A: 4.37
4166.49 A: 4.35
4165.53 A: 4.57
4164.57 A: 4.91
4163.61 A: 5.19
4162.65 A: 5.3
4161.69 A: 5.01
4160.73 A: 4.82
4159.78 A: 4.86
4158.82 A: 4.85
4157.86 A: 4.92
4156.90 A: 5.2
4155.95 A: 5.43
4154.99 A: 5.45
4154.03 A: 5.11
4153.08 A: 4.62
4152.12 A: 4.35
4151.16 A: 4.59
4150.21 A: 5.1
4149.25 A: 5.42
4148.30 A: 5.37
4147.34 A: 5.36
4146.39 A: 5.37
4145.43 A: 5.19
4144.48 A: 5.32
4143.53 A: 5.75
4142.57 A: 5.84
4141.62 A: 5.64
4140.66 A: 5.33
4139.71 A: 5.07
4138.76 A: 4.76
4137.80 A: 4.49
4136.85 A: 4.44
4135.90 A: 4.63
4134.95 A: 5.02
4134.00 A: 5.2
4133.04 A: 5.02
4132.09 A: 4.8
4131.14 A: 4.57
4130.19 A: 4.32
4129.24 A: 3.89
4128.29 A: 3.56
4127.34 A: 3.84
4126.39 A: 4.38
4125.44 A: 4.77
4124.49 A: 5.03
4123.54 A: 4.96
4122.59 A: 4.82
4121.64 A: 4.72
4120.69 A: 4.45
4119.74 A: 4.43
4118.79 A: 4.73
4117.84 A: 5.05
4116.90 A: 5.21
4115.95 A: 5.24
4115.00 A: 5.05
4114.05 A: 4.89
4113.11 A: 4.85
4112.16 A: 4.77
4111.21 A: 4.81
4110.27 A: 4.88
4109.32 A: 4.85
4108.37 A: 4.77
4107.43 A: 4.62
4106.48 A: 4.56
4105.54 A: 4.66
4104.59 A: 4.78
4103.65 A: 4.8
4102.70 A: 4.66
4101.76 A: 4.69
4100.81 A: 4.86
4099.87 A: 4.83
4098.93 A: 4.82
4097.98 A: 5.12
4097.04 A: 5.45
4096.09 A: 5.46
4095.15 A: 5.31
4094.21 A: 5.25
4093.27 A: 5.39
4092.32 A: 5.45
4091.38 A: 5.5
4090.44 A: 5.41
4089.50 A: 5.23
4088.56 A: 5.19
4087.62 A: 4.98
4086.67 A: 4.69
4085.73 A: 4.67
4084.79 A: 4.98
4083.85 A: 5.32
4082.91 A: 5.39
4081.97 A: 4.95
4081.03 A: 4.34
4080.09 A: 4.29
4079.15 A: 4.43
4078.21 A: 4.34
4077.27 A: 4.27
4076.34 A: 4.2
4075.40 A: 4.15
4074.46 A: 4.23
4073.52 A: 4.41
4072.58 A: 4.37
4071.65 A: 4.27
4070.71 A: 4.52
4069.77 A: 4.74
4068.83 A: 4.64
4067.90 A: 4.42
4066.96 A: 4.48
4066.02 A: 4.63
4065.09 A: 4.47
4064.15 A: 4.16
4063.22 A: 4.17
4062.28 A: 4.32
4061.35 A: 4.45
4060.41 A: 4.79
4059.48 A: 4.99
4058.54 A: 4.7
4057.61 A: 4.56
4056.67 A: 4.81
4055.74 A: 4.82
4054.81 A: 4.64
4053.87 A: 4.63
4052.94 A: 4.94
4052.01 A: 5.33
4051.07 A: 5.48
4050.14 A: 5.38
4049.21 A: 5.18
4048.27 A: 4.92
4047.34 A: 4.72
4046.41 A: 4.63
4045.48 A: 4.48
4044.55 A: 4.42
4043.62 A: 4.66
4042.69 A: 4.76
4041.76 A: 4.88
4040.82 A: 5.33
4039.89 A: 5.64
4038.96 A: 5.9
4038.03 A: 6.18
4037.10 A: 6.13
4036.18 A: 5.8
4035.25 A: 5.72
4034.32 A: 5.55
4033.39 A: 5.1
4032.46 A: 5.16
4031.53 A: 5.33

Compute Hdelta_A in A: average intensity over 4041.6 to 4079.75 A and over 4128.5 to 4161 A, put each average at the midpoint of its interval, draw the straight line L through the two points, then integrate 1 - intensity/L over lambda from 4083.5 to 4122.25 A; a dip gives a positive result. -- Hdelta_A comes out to -1.2 A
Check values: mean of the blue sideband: 4.62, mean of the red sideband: 4.99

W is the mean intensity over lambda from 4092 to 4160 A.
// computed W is 4.92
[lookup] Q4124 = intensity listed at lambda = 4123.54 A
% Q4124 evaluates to 4.96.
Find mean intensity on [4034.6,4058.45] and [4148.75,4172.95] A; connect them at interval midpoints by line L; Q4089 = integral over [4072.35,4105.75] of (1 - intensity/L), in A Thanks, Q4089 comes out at 1.1 A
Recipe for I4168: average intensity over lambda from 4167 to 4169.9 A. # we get 4.46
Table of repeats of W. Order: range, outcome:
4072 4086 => 4.55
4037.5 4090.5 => 4.77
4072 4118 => 4.86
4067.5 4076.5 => 4.4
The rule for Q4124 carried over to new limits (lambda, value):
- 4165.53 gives 4.57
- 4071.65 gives 4.27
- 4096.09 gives 5.46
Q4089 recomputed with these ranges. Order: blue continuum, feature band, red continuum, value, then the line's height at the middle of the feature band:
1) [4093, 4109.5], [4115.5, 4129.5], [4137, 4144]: 1.30 A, 5.09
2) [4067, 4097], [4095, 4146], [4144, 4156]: 1.36 A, 4.98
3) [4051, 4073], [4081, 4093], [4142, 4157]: -0.80 A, 4.79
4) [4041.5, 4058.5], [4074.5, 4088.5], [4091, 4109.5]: 0.82 A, 4.94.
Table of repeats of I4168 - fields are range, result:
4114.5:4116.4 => 5.13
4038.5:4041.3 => 5.6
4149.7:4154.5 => 4.76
